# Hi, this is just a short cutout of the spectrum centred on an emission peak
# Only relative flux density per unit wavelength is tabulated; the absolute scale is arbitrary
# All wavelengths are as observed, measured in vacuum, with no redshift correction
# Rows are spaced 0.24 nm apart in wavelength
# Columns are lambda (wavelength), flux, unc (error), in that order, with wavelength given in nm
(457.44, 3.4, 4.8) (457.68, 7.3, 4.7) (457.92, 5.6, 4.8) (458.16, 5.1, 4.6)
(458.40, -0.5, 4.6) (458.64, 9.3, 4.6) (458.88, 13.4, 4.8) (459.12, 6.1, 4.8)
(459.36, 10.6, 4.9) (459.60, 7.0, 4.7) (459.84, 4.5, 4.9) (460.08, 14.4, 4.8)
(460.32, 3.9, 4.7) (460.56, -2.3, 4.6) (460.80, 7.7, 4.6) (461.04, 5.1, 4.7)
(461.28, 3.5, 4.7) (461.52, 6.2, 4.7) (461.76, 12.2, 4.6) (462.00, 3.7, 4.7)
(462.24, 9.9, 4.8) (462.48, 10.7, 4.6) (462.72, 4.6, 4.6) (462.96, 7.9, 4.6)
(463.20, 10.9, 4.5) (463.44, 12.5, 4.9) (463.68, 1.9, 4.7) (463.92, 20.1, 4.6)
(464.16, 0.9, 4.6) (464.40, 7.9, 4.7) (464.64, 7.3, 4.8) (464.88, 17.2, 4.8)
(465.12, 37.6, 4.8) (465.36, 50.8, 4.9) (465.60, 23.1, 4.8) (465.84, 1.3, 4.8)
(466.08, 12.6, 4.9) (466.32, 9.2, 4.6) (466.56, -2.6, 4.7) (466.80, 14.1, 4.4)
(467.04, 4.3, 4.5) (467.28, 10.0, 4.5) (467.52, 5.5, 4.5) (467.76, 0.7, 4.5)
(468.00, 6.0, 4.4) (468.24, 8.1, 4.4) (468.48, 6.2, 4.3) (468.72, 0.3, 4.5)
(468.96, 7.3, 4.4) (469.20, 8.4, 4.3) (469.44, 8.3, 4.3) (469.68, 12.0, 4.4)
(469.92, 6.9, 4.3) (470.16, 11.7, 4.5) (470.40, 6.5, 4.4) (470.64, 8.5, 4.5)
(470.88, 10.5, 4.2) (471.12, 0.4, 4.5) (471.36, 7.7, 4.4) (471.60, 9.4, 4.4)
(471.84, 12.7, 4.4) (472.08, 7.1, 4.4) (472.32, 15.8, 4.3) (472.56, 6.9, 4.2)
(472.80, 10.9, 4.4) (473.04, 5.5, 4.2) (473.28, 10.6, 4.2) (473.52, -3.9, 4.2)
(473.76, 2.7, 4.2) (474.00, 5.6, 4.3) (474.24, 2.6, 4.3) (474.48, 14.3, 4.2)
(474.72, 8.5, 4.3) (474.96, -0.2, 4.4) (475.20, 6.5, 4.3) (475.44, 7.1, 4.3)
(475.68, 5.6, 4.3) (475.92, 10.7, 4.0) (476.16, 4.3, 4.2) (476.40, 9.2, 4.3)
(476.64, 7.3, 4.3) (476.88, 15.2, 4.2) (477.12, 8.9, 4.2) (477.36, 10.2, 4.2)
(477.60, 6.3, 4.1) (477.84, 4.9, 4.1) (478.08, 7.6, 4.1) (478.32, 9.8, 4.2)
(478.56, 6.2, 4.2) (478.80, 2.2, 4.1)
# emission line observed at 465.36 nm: [O II] 3727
